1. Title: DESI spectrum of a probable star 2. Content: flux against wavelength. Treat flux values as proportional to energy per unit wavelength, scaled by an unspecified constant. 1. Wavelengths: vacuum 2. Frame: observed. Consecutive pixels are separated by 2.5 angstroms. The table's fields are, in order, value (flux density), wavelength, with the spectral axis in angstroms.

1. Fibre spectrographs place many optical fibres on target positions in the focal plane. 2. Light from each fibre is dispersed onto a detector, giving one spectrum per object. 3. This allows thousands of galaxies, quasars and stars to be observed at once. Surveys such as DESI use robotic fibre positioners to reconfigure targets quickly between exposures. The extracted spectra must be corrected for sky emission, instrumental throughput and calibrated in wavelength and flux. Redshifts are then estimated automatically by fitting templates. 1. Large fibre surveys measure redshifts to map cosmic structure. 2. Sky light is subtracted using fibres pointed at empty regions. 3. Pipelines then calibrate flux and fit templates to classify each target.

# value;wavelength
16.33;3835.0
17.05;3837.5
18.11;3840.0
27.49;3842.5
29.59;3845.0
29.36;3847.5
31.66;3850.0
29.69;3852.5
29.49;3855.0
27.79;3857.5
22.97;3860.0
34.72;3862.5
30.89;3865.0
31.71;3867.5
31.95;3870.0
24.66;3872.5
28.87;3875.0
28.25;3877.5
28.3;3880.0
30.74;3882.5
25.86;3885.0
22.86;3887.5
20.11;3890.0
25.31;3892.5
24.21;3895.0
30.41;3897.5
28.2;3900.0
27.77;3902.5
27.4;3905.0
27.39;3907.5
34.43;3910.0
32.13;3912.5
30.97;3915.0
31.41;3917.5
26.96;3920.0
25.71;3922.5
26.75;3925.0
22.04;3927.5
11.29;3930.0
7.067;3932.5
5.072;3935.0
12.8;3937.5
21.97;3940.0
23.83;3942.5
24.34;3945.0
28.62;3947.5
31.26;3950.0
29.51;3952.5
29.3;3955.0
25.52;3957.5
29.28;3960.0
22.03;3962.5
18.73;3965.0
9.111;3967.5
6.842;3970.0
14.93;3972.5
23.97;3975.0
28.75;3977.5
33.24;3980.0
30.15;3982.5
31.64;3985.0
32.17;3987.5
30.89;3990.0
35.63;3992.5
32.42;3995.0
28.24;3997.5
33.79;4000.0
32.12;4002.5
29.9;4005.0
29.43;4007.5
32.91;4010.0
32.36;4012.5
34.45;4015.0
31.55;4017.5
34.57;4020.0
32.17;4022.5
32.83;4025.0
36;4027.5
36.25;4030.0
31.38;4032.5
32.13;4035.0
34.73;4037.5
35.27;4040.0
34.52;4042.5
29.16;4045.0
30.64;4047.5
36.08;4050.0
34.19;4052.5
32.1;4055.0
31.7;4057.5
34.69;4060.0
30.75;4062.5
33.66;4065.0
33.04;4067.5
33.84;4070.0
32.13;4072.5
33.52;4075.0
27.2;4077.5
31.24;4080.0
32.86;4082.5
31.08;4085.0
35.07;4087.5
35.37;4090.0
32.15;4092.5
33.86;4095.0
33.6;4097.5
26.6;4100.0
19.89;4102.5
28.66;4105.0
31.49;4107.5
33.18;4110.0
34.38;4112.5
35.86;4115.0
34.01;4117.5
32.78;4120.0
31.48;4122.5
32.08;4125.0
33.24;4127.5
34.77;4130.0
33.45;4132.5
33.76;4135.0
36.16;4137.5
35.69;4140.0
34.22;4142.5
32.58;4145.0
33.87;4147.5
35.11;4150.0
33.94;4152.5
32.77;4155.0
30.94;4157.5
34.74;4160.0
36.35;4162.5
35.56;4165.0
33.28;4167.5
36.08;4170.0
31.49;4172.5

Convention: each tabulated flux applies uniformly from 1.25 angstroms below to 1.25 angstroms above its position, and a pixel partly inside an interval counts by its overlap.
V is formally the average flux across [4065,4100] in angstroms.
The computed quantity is 32.5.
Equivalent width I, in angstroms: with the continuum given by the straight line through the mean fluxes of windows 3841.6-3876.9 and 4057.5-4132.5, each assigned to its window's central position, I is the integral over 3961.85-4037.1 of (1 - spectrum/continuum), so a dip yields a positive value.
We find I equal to 4.7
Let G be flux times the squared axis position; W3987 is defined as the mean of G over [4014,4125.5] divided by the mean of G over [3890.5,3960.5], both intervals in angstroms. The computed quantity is 1.40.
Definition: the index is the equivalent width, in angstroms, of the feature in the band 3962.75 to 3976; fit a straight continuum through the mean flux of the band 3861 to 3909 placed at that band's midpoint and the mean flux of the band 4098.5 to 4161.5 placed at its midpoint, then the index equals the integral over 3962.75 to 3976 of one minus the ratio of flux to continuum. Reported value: 6.5 angstroms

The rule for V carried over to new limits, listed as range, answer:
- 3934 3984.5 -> 22.7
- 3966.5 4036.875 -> 29.8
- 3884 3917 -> 27.6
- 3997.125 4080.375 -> 32.7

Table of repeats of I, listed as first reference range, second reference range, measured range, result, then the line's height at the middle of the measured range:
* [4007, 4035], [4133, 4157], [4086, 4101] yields 0.4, 33.7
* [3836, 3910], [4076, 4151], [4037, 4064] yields -1.6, 31.2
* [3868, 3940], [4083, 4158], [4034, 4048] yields -1.4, 29.9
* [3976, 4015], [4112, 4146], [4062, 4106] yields 2.3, 33.1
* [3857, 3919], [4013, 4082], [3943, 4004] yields 8.1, 30.8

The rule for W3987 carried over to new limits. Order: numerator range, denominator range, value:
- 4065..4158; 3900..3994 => 1.43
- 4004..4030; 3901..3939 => 1.48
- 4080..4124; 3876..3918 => 1.26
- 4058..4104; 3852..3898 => 1.27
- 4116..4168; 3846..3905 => 1.38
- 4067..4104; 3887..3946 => 1.44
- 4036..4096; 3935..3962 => 1.42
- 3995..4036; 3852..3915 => 1.23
